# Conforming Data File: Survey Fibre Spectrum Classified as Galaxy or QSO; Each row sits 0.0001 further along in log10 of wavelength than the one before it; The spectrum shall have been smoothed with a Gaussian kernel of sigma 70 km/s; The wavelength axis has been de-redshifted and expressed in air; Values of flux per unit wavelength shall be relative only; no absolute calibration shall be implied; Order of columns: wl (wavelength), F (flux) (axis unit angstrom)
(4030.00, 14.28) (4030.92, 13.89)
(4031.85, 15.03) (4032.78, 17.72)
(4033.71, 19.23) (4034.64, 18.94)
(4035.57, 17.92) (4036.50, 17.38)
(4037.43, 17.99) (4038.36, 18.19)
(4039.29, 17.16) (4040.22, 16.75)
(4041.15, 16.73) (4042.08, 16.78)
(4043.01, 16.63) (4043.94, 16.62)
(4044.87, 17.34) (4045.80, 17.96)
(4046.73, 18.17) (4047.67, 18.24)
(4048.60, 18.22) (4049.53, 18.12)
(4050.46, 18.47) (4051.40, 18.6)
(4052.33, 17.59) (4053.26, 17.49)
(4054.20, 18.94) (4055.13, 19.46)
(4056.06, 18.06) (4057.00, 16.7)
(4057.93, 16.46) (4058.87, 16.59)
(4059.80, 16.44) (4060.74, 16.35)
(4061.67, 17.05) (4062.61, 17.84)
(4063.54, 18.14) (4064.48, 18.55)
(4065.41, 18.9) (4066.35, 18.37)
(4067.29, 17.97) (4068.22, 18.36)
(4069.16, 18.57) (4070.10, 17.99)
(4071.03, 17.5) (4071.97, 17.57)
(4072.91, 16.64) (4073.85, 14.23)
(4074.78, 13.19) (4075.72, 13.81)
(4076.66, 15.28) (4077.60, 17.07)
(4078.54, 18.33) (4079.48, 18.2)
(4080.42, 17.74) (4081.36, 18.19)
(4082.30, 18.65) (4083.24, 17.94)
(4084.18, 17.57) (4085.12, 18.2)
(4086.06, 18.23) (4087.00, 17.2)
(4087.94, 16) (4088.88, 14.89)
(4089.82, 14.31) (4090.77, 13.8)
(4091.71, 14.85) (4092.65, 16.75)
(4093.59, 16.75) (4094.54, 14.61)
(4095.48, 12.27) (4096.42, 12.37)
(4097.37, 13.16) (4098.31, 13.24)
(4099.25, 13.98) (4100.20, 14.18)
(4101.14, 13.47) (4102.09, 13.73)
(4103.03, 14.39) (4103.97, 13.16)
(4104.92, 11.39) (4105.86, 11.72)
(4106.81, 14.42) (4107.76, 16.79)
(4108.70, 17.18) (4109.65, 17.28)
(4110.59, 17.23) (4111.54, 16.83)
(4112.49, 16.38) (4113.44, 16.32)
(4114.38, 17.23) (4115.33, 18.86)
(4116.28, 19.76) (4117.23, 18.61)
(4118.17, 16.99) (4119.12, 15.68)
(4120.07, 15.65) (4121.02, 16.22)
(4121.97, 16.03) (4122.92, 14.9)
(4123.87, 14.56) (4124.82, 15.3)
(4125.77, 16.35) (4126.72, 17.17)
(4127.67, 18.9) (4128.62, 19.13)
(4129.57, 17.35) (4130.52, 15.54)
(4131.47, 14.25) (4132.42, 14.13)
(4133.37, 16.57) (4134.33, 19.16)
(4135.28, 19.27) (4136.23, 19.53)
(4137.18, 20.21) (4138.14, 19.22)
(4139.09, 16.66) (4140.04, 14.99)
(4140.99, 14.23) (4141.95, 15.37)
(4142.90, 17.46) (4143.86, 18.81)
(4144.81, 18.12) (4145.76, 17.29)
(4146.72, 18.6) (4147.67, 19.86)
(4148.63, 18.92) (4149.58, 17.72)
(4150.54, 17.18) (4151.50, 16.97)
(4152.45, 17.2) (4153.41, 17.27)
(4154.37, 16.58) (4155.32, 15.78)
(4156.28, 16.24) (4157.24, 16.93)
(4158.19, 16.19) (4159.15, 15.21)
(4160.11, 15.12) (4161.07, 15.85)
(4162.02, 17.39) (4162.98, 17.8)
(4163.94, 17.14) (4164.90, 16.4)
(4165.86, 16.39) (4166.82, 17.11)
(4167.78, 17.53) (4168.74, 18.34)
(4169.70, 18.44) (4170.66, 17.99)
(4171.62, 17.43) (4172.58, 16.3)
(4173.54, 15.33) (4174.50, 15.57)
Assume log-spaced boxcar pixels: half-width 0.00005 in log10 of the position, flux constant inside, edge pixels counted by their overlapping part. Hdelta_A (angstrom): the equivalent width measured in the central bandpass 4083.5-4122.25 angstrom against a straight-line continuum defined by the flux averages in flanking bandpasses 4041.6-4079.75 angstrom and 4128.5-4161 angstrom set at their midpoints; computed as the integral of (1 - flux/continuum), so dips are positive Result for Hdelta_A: 3.8 angstrom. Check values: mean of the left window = 17.4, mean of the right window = 17.1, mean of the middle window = 15.6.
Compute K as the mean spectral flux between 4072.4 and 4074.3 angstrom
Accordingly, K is 15.5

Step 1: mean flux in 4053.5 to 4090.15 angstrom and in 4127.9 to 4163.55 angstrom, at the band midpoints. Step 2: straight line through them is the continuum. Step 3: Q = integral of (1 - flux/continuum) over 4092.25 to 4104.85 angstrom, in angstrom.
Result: 2.4 angstrom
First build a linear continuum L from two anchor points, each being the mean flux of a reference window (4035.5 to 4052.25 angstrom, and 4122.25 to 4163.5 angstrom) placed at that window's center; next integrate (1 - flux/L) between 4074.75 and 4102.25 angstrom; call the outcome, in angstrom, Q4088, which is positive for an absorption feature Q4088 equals 2.7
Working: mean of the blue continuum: 17.6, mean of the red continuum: 17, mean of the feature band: 15.7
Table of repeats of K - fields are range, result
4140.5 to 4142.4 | 14.8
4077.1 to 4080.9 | 17.8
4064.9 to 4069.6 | 18.4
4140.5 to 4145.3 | 16.8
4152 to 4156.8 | 16.6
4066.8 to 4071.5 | 18.1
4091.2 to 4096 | 15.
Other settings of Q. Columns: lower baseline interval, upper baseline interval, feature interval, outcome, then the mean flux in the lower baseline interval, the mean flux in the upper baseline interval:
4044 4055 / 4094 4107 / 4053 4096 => -3.29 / 18.1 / 13.3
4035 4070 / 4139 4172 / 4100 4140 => 2.07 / 17.7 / 17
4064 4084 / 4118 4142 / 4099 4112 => 1.72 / 17.3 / 16.7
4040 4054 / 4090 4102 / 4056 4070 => -0.99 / 17.6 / 14.1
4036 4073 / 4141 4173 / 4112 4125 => 0.53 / 17.7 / 17.1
